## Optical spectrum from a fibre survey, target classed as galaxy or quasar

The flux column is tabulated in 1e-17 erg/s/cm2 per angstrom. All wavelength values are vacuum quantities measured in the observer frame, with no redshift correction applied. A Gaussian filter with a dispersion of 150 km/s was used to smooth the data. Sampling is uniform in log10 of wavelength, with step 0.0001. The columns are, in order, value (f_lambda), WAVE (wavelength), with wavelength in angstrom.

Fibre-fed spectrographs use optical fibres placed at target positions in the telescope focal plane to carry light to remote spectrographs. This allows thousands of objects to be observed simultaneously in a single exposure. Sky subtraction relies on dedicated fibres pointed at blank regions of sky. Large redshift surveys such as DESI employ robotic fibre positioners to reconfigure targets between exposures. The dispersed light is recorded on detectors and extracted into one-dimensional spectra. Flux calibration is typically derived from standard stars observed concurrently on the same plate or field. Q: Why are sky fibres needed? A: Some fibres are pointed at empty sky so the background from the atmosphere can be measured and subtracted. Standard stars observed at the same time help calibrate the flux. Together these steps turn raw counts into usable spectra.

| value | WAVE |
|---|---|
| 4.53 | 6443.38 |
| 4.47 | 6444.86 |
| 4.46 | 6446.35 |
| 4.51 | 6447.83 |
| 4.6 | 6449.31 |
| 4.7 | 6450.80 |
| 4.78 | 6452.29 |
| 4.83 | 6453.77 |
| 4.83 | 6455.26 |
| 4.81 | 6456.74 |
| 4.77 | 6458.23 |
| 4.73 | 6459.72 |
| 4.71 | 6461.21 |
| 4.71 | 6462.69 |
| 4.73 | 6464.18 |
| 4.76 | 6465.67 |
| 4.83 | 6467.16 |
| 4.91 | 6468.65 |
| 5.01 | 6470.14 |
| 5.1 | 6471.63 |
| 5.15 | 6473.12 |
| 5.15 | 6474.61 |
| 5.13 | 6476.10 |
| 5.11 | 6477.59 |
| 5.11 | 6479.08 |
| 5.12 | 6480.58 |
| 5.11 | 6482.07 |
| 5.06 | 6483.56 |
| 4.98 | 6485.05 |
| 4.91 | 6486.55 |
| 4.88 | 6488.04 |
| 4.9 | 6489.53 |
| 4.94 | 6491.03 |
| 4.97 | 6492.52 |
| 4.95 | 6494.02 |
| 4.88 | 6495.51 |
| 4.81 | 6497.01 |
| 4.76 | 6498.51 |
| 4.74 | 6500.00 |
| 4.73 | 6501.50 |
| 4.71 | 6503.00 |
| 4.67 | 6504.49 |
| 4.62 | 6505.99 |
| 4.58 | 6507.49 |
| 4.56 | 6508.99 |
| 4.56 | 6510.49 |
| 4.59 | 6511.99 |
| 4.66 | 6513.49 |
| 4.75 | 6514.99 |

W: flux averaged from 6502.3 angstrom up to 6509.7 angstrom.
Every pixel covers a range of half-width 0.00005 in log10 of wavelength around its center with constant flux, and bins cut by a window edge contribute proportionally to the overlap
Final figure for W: 4.63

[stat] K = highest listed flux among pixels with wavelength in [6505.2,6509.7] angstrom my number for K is 4.62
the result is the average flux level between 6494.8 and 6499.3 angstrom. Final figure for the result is 4.81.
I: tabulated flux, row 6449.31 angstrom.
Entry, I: 4.6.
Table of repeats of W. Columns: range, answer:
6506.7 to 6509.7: 4.57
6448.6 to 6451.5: 4.64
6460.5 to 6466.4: 4.73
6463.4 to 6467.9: 4.77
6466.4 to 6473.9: 5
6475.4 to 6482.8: 5.11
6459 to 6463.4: 4.72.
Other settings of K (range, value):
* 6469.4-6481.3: 5.15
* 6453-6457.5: 4.83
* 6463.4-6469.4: 4.91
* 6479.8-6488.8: 5.12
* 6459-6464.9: 4.73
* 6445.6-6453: 4.78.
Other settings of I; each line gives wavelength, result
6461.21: 4.71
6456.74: 4.81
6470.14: 5.01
